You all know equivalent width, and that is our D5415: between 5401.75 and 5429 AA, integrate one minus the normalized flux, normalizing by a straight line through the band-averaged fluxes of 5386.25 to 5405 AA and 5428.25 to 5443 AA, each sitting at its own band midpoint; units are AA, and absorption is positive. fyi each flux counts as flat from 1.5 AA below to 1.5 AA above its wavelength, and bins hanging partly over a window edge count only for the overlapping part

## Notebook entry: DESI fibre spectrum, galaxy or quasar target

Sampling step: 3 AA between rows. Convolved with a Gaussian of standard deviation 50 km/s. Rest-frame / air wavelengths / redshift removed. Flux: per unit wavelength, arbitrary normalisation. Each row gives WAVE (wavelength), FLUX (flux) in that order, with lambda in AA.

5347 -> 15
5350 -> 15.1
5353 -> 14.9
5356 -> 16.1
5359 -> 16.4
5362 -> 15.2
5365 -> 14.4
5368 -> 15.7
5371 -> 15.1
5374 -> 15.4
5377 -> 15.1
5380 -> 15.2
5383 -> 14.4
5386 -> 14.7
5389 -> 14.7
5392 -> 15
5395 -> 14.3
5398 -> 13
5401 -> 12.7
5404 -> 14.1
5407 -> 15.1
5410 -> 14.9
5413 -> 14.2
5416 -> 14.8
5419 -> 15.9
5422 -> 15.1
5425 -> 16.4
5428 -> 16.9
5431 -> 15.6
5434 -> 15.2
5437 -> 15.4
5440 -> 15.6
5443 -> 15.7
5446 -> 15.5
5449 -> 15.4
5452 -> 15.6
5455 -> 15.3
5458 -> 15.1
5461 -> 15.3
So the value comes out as -0.67 AA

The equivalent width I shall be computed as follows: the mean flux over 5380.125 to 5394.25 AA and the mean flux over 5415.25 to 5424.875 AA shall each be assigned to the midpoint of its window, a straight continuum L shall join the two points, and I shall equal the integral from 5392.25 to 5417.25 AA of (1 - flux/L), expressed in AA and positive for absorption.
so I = 1.6 AA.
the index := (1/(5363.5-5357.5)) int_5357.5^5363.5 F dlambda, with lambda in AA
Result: 15.8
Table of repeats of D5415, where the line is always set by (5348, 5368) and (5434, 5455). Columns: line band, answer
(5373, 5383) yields 0.2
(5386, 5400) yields 1.1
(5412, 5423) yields 0.3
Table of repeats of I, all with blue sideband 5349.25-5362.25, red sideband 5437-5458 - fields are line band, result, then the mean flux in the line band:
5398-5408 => 1.1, 13.8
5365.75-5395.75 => 1.2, 15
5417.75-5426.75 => -0.2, 15.8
